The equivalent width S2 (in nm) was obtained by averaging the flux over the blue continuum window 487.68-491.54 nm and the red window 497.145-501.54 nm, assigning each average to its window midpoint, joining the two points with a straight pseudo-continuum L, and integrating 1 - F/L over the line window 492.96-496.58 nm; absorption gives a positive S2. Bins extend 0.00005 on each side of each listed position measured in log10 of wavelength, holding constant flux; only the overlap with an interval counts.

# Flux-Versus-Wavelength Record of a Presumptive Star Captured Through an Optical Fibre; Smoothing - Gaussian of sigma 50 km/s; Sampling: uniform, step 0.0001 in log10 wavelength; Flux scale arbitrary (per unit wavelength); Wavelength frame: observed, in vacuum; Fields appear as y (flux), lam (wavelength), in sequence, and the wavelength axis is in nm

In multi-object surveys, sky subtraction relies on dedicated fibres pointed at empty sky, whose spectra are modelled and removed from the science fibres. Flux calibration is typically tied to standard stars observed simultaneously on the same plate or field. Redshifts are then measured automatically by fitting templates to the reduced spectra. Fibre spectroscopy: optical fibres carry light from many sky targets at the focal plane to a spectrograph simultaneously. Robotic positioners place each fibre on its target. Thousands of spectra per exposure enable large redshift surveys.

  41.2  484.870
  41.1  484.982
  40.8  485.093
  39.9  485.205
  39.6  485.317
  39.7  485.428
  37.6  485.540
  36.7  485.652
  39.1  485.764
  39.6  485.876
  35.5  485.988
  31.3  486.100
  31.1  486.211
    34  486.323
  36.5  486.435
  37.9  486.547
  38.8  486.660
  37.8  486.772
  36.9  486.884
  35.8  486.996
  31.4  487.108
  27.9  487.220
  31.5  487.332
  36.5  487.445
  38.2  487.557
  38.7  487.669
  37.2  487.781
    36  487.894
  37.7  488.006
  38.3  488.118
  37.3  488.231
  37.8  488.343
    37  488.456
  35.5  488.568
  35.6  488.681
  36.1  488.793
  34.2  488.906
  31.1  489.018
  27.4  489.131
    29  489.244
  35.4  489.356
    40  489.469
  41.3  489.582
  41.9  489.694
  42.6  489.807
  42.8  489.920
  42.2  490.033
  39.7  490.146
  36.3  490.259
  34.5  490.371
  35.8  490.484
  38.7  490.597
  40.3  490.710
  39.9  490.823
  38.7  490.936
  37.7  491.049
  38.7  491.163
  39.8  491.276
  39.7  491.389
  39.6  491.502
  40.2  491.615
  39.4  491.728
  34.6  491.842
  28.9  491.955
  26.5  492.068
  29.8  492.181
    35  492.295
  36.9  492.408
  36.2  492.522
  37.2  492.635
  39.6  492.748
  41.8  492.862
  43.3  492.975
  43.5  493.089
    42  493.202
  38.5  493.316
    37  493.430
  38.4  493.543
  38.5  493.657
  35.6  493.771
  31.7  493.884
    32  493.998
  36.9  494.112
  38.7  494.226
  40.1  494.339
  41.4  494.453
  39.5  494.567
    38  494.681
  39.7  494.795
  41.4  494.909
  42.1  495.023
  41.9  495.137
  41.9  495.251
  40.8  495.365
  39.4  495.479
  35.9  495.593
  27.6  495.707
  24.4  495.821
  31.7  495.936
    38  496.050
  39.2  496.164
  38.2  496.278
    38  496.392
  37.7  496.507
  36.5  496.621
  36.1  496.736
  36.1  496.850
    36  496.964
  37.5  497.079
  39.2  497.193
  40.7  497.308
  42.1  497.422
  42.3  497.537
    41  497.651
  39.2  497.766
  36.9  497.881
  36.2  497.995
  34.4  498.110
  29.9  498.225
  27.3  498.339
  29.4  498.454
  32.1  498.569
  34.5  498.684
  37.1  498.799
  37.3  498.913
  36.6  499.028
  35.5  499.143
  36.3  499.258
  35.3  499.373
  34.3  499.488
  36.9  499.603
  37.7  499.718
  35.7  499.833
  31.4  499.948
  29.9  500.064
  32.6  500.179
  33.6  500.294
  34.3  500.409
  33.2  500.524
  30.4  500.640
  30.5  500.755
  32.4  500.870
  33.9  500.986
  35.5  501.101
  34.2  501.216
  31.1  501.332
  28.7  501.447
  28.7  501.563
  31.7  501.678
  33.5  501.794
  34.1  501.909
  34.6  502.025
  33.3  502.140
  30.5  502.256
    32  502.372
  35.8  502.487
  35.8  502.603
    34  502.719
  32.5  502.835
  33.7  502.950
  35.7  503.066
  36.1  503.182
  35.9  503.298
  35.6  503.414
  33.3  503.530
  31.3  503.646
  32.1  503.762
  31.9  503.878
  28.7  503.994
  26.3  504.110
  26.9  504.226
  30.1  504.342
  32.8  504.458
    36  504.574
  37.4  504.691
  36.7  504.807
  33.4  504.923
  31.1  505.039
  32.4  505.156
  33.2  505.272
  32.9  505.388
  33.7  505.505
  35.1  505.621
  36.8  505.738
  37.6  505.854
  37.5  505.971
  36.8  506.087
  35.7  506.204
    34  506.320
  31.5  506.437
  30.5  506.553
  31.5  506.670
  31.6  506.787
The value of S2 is -0.18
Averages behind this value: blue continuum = 37.5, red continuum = 34.7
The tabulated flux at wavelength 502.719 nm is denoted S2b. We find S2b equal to 34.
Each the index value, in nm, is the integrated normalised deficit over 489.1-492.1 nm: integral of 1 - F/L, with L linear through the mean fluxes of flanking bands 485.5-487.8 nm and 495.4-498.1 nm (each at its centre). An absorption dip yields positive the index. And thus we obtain -0.122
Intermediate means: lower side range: 35.7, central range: 37.6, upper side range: 36.9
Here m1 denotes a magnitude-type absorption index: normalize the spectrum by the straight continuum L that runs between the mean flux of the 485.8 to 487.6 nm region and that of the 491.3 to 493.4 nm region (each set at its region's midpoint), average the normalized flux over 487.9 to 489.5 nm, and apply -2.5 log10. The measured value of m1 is 0.02 mag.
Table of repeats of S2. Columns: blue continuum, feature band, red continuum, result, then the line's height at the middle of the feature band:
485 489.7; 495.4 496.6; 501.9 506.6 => -0.01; 34.8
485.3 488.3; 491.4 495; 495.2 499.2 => -0.14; 36.2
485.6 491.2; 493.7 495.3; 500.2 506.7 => -0.15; 35.2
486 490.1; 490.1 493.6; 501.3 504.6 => -0.25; 35.2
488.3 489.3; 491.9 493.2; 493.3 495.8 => 0.00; 36.4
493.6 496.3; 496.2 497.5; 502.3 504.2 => -0.06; 36.3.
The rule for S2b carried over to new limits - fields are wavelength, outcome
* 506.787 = 31.6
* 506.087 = 36.8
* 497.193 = 39.2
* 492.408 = 36.9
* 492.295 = 35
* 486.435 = 36.5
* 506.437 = 31.5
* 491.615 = 40.2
